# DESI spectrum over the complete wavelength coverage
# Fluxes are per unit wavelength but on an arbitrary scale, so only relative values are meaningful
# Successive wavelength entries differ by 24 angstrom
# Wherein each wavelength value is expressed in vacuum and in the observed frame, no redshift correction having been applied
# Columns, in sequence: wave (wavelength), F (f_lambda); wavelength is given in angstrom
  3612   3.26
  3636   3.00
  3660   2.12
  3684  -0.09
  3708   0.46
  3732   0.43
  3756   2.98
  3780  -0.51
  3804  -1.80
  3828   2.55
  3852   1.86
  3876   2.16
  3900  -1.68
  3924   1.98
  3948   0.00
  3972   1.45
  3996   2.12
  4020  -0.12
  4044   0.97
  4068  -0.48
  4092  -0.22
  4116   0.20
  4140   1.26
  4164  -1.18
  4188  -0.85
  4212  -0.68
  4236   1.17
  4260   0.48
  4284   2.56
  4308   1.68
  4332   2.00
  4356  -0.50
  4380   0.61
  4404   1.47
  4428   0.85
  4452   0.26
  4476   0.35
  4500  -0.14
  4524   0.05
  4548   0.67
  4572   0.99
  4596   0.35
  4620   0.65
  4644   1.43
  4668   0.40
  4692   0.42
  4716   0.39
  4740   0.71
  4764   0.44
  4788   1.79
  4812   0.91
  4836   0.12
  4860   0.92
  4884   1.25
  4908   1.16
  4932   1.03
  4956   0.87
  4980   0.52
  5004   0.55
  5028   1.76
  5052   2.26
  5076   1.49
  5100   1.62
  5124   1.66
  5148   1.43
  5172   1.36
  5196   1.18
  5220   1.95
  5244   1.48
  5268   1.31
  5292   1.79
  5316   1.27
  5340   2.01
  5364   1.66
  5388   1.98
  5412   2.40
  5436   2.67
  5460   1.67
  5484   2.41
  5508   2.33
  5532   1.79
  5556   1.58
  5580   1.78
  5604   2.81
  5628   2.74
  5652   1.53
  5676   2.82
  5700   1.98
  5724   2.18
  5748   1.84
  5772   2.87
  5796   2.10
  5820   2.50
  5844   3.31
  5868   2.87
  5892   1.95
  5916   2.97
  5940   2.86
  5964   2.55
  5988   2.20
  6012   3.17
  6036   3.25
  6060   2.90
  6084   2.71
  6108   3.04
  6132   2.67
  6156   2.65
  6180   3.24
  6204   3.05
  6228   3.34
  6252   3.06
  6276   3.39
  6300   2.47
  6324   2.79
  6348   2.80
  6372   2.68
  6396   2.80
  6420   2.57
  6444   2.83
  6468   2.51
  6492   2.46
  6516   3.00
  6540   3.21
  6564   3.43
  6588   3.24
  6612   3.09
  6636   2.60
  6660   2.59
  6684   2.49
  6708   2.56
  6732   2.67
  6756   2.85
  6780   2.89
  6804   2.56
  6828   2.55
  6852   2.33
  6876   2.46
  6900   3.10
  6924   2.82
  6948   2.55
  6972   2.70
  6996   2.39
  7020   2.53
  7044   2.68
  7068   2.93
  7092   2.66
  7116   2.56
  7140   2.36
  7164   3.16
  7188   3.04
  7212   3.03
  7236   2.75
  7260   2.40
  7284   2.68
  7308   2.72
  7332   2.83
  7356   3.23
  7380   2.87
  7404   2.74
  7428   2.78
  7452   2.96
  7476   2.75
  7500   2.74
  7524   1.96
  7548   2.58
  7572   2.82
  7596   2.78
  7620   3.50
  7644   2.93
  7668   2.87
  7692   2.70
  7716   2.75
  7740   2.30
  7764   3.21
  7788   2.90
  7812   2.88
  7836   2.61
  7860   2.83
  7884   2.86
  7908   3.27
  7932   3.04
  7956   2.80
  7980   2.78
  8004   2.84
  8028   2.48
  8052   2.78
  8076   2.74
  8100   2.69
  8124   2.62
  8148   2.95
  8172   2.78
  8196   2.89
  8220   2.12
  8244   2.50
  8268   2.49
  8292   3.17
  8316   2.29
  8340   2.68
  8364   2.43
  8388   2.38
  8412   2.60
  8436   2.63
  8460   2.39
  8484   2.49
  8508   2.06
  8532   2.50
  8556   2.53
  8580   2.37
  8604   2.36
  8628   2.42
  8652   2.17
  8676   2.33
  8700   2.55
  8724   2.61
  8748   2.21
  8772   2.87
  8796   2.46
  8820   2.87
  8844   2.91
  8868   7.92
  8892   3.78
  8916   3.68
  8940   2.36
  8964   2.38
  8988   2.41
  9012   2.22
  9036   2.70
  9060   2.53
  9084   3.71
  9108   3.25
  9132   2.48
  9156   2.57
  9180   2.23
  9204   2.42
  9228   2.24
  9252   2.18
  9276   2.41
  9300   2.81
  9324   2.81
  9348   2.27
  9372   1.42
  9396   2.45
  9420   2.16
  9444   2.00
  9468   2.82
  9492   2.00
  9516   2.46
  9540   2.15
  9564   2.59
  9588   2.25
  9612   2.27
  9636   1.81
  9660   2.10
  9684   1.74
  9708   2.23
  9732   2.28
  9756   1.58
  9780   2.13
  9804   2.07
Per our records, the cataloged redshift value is 0.352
